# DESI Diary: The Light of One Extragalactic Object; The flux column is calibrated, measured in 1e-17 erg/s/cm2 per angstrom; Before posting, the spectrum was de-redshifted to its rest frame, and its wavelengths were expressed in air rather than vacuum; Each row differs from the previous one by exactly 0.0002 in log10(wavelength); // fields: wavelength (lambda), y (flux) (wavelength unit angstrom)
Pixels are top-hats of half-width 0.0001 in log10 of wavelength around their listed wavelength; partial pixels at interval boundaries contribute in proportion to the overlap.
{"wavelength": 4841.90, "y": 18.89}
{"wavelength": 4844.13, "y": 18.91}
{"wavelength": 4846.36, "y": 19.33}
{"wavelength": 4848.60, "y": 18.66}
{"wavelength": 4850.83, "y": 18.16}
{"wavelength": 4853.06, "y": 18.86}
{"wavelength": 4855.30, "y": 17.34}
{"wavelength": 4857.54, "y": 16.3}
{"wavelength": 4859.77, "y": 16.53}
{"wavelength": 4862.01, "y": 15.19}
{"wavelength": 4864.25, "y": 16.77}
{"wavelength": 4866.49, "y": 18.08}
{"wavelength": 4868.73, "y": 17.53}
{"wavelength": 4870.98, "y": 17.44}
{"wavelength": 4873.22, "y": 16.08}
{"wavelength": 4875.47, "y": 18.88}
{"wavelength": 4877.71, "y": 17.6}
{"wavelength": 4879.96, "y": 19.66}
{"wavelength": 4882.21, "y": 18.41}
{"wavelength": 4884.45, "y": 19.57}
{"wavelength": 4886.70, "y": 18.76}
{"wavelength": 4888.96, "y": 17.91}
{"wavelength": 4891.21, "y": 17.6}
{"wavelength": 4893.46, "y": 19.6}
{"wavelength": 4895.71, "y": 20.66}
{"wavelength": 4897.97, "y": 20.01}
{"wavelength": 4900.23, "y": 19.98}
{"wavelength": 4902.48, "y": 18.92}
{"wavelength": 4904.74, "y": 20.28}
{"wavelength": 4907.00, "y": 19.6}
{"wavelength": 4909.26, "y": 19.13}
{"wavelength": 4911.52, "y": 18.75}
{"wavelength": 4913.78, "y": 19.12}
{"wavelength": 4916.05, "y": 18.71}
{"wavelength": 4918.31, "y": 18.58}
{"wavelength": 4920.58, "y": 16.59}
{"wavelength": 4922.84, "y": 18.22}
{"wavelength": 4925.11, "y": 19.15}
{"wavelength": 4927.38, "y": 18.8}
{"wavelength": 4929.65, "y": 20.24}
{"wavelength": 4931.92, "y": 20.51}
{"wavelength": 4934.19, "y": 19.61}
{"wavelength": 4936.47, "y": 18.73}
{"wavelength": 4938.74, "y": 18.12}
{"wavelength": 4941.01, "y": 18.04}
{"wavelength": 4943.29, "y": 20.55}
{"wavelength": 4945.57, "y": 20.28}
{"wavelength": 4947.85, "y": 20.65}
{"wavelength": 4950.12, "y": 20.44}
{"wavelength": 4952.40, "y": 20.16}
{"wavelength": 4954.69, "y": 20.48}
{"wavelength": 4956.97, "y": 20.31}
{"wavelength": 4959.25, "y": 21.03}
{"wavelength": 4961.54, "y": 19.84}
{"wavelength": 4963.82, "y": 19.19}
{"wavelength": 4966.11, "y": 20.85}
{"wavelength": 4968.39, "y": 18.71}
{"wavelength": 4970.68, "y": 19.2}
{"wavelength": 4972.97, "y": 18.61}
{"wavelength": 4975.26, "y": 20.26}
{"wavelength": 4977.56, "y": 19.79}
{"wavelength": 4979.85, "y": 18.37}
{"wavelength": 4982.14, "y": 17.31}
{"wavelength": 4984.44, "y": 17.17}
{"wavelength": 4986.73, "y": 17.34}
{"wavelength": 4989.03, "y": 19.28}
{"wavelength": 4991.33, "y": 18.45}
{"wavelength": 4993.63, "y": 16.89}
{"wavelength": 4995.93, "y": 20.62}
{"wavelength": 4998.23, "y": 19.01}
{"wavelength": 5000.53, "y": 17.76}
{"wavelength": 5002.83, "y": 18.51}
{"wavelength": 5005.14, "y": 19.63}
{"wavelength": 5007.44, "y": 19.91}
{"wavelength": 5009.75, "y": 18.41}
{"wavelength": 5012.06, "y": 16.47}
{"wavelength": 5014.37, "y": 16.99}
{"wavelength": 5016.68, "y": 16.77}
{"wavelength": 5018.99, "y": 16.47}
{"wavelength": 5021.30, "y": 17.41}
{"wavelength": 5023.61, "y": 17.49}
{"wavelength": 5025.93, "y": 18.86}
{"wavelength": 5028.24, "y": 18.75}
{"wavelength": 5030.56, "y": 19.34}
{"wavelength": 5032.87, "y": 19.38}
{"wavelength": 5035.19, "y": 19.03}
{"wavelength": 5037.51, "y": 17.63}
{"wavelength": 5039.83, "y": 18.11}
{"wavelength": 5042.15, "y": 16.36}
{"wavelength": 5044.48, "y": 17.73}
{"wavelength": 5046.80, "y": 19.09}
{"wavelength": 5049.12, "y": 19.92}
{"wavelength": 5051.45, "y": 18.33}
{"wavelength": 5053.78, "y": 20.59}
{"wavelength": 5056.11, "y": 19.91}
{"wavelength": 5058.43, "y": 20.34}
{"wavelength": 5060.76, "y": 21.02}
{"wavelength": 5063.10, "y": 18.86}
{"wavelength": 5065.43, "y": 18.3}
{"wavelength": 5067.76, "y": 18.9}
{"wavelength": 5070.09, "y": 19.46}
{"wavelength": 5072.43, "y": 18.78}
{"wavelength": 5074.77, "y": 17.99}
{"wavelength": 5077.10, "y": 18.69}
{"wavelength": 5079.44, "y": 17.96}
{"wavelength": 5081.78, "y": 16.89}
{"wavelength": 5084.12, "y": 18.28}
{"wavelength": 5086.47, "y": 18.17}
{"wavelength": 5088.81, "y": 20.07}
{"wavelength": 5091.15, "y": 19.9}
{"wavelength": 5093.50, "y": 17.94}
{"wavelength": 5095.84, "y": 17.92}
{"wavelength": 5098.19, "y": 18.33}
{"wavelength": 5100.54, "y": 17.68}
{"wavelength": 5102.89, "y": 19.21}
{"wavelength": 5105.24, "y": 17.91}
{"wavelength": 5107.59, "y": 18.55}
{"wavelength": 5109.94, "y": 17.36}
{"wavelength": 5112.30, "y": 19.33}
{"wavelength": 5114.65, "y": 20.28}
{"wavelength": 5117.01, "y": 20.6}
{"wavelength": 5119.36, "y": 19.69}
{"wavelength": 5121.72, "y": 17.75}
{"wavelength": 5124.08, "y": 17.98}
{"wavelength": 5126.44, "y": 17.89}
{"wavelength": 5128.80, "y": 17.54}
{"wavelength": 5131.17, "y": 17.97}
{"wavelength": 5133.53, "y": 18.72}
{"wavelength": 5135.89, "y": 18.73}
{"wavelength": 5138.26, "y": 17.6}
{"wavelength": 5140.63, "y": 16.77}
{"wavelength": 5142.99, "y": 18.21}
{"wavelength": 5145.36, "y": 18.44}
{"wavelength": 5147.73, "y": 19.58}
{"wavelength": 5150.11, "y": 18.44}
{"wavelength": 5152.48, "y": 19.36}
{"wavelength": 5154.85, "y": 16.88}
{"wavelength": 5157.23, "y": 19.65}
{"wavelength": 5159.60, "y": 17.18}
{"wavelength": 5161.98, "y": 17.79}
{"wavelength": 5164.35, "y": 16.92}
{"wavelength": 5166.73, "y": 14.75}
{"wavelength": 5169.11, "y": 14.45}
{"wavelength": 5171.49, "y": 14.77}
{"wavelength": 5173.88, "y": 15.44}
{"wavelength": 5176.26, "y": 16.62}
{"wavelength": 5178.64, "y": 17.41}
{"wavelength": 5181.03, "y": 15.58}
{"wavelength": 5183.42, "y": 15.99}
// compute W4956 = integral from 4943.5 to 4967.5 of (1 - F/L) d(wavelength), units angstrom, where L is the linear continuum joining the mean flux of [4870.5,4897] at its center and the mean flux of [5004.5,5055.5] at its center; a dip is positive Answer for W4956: -2.5 angstrom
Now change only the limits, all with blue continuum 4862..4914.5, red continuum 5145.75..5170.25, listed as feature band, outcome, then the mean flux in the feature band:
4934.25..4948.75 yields -0.8 angstrom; 19.4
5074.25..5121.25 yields -2.3 angstrom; 18.6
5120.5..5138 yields -0.4 angstrom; 18.1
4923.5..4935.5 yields -0.7 angstrom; 19.6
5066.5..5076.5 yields -0.5 angstrom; 18.8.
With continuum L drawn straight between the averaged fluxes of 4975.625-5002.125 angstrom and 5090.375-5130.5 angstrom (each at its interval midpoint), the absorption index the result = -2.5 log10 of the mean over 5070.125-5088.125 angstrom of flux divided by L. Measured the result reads 0.02 mag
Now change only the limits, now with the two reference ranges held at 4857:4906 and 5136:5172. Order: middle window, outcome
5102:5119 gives -0.09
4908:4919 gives -0.04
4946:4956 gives -0.13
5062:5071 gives -0.07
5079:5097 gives -0.04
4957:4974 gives -0.09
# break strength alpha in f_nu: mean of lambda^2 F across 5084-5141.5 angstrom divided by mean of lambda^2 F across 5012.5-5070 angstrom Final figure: 1.0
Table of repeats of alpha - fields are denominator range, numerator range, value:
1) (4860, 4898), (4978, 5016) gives 1.06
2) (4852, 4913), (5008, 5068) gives 1.07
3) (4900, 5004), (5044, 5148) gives 1.03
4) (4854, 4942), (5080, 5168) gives 1.08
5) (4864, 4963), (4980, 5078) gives 1.01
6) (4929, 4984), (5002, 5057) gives 0.97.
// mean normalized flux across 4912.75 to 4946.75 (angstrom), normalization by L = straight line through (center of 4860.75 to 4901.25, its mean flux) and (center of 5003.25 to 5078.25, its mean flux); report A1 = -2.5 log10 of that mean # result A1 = -0.04 mag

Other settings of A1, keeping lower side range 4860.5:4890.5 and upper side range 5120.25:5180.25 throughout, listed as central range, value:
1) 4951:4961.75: -0.153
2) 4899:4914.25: -0.096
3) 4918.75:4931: -0.052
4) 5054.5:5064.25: -0.143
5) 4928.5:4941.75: -0.089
